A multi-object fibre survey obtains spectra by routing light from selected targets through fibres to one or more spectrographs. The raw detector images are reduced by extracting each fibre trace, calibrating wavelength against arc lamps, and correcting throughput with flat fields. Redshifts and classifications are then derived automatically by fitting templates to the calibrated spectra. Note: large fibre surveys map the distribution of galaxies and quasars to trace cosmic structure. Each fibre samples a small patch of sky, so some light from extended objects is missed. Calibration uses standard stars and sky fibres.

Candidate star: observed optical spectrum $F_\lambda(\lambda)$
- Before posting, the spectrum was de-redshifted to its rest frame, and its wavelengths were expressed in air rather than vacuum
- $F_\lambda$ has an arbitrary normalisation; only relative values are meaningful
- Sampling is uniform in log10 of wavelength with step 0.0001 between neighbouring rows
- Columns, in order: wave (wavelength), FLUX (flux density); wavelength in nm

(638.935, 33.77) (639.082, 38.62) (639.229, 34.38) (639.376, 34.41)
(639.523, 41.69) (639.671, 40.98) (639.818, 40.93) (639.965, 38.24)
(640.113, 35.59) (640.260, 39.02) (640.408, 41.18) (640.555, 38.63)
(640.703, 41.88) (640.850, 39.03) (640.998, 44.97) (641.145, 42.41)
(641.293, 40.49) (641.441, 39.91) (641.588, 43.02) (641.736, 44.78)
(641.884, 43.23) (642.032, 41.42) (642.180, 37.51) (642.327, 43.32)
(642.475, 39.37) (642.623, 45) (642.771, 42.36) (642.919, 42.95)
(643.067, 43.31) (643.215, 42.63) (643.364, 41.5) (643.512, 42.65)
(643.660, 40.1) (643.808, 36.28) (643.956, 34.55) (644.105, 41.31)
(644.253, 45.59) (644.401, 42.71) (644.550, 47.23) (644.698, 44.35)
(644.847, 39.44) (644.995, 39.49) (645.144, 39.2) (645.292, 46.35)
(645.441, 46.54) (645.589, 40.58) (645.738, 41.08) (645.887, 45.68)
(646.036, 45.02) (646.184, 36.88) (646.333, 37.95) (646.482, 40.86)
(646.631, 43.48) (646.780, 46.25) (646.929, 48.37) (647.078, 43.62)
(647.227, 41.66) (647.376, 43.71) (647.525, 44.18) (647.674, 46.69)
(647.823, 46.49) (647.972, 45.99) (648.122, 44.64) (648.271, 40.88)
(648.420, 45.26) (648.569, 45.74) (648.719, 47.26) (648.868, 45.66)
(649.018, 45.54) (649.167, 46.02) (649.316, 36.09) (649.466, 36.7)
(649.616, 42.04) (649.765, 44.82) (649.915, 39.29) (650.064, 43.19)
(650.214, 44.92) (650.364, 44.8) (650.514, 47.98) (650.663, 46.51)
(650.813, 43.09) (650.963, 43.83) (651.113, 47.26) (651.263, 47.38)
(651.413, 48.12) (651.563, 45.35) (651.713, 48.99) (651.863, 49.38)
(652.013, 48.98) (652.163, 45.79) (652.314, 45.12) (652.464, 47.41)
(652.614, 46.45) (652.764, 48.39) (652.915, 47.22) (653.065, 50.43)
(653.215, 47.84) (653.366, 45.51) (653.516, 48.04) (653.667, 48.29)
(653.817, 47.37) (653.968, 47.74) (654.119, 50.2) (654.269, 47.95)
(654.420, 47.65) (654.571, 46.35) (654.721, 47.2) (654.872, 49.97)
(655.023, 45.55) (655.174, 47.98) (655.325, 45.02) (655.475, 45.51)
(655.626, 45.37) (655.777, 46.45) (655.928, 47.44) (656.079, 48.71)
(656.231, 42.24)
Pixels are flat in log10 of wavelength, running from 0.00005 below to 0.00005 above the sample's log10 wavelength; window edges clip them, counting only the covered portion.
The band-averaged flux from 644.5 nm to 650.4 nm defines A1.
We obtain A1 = 43.3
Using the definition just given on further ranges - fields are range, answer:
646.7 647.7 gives 44.8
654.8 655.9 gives 46.6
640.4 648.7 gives 42.5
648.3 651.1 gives 43.9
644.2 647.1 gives 43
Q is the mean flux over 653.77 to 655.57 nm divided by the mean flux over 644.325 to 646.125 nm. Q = 1.1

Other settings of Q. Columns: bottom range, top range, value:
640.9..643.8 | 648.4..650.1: 1.03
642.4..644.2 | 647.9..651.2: 1.07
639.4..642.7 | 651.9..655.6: 1.16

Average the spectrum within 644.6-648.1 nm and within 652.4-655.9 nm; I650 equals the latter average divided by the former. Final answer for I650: 1.10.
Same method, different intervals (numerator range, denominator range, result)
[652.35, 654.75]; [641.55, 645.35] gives 1.14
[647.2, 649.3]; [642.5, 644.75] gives 1.07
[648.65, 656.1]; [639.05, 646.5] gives 1.12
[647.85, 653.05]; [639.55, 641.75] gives 1.11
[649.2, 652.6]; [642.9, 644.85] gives 1.07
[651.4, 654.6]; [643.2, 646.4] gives 1.14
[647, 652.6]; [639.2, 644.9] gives 1.09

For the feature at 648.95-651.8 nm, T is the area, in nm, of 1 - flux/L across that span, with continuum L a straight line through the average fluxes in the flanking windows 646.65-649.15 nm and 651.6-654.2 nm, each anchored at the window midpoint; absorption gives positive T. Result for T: 0.130 nm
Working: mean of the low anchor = 45.1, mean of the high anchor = 47.8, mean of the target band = 44.3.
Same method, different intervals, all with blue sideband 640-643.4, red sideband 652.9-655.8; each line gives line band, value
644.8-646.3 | 0.044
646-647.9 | 0.020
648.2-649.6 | 0.051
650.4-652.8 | -0.037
